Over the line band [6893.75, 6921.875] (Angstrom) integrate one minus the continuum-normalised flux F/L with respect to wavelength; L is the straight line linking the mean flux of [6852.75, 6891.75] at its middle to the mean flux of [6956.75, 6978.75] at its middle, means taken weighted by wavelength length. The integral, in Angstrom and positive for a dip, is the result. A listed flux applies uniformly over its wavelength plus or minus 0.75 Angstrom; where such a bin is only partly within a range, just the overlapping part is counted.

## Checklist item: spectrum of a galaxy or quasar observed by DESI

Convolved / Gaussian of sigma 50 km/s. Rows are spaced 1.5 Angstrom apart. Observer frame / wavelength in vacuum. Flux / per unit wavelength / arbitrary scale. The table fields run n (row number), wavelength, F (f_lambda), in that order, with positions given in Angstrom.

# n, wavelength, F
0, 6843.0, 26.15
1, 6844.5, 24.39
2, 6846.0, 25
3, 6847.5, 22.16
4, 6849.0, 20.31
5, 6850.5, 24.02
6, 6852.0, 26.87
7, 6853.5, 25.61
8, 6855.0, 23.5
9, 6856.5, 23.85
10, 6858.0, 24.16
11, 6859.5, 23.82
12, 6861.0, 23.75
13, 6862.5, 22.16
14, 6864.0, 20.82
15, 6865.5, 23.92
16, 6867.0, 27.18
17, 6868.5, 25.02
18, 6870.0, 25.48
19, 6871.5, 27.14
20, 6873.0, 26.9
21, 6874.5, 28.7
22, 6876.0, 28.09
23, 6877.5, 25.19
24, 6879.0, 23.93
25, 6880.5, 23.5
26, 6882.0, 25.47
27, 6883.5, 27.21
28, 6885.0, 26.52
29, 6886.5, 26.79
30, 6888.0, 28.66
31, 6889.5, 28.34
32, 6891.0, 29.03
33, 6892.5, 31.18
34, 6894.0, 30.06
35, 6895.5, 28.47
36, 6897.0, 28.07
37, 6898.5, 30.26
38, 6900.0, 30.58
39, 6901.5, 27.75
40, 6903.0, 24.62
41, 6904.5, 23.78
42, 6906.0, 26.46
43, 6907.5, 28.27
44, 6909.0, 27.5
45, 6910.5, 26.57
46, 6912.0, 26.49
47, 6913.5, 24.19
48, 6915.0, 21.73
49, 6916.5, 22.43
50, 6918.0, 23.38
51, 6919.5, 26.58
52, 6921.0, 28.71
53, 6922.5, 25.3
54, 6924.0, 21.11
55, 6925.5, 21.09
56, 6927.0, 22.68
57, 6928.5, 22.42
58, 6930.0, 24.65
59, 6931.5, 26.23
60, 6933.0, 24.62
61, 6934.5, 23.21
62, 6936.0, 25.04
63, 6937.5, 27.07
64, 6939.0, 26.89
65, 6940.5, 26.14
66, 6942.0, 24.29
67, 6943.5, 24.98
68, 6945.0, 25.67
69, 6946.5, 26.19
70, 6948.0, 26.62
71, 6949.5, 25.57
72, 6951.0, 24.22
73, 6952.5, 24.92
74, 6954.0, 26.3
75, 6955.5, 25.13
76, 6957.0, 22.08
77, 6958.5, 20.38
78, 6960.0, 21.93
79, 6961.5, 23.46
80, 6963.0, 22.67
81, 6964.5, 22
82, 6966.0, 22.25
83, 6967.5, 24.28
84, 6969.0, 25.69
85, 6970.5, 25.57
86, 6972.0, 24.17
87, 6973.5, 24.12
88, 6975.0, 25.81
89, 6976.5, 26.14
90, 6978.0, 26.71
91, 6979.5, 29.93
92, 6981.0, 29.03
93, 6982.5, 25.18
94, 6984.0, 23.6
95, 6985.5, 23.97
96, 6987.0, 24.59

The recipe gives -1.8 Angstrom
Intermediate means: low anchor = 25.6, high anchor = 23.9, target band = 26.6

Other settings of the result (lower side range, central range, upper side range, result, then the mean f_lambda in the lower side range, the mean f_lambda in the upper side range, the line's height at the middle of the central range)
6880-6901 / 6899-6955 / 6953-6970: 0.87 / 28.2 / 23.3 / 25.7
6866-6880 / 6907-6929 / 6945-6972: 0.54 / 26.3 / 24.1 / 25.2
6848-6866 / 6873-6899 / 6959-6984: -4.02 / 23.5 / 24.8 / 23.9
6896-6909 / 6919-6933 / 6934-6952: 1.10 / 27.5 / 25.5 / 26.3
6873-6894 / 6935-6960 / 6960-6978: -0.01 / 27.2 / 24.2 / 25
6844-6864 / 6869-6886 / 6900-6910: -0.75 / 23.7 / 26.7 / 25.1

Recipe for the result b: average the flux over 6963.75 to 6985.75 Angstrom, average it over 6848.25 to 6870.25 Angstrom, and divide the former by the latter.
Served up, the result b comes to 1.05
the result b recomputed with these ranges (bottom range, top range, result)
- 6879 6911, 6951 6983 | 0.90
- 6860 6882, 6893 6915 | 1.08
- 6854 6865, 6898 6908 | 1.18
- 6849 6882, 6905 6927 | 1.00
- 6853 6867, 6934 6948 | 1.08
